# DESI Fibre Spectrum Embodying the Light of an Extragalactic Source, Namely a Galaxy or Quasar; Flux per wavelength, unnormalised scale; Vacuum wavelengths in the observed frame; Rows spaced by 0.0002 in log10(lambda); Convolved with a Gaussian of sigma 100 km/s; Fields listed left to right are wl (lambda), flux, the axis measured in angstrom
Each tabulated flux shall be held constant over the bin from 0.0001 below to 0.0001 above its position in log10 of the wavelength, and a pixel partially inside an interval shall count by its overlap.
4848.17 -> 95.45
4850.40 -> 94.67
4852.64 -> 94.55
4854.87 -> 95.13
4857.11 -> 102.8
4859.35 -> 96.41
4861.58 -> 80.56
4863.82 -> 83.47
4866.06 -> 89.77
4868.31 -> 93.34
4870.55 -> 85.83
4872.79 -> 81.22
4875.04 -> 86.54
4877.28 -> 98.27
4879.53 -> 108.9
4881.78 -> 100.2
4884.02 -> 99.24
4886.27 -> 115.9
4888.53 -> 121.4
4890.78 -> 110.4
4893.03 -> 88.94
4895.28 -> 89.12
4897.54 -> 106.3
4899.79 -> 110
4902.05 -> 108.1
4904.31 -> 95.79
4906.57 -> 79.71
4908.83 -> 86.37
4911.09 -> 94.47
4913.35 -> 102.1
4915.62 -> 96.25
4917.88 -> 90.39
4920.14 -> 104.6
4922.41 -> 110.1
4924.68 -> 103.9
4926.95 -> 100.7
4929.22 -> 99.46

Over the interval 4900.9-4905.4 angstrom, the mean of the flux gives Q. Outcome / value 102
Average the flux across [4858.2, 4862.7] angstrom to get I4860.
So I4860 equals 88.7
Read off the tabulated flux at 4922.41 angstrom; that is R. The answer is 110.1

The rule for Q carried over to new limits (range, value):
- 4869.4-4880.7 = 92.2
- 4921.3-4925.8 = 107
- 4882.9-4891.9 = 112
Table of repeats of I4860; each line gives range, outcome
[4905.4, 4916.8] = 91.8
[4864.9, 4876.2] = 87.3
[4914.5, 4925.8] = 101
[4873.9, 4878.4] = 92.4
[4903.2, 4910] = 87.3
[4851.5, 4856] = 94.8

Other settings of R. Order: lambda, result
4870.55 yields 85.83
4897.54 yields 106.3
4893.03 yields 88.94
